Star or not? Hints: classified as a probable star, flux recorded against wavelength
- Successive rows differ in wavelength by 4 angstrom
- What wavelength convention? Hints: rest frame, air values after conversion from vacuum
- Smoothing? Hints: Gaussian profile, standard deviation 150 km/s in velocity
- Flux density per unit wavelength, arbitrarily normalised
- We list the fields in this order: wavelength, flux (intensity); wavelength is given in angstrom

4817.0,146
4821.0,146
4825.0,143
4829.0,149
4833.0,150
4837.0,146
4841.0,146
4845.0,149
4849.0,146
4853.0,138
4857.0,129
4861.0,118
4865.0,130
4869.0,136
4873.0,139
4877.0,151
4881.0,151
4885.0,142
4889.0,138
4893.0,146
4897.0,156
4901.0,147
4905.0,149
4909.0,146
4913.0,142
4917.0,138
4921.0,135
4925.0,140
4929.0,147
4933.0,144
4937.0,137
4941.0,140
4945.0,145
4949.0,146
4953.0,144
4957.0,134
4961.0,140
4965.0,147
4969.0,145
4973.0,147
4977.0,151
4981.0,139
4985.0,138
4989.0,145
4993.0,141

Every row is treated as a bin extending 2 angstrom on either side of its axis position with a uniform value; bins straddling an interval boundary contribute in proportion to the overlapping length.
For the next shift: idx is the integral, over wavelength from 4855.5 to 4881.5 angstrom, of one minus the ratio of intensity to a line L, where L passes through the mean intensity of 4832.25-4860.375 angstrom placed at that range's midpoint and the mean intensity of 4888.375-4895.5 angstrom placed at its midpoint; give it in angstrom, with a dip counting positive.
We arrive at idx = 1.3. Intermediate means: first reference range 142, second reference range 144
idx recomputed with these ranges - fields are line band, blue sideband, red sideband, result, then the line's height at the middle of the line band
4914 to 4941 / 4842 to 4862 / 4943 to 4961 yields 0.1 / 141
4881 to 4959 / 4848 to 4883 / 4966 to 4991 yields -1.4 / 141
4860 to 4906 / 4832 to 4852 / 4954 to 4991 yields 1.0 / 146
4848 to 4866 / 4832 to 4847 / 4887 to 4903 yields 1.9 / 147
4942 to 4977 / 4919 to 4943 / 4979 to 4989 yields -0.9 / 140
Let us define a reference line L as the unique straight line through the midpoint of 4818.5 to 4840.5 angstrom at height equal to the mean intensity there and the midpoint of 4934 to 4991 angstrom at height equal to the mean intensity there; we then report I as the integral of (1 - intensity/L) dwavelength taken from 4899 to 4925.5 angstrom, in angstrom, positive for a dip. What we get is 0.3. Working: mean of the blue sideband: 147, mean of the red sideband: 143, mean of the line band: 143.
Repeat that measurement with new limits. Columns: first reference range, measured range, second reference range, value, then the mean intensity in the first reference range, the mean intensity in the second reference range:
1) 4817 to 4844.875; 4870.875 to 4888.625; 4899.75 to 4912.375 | 0.2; 147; 147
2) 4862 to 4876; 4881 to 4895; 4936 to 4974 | -0.7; 135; 143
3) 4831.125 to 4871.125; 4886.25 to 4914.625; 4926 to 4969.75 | -1.1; 139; 143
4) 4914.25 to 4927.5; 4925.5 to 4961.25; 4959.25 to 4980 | -0.1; 138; 146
